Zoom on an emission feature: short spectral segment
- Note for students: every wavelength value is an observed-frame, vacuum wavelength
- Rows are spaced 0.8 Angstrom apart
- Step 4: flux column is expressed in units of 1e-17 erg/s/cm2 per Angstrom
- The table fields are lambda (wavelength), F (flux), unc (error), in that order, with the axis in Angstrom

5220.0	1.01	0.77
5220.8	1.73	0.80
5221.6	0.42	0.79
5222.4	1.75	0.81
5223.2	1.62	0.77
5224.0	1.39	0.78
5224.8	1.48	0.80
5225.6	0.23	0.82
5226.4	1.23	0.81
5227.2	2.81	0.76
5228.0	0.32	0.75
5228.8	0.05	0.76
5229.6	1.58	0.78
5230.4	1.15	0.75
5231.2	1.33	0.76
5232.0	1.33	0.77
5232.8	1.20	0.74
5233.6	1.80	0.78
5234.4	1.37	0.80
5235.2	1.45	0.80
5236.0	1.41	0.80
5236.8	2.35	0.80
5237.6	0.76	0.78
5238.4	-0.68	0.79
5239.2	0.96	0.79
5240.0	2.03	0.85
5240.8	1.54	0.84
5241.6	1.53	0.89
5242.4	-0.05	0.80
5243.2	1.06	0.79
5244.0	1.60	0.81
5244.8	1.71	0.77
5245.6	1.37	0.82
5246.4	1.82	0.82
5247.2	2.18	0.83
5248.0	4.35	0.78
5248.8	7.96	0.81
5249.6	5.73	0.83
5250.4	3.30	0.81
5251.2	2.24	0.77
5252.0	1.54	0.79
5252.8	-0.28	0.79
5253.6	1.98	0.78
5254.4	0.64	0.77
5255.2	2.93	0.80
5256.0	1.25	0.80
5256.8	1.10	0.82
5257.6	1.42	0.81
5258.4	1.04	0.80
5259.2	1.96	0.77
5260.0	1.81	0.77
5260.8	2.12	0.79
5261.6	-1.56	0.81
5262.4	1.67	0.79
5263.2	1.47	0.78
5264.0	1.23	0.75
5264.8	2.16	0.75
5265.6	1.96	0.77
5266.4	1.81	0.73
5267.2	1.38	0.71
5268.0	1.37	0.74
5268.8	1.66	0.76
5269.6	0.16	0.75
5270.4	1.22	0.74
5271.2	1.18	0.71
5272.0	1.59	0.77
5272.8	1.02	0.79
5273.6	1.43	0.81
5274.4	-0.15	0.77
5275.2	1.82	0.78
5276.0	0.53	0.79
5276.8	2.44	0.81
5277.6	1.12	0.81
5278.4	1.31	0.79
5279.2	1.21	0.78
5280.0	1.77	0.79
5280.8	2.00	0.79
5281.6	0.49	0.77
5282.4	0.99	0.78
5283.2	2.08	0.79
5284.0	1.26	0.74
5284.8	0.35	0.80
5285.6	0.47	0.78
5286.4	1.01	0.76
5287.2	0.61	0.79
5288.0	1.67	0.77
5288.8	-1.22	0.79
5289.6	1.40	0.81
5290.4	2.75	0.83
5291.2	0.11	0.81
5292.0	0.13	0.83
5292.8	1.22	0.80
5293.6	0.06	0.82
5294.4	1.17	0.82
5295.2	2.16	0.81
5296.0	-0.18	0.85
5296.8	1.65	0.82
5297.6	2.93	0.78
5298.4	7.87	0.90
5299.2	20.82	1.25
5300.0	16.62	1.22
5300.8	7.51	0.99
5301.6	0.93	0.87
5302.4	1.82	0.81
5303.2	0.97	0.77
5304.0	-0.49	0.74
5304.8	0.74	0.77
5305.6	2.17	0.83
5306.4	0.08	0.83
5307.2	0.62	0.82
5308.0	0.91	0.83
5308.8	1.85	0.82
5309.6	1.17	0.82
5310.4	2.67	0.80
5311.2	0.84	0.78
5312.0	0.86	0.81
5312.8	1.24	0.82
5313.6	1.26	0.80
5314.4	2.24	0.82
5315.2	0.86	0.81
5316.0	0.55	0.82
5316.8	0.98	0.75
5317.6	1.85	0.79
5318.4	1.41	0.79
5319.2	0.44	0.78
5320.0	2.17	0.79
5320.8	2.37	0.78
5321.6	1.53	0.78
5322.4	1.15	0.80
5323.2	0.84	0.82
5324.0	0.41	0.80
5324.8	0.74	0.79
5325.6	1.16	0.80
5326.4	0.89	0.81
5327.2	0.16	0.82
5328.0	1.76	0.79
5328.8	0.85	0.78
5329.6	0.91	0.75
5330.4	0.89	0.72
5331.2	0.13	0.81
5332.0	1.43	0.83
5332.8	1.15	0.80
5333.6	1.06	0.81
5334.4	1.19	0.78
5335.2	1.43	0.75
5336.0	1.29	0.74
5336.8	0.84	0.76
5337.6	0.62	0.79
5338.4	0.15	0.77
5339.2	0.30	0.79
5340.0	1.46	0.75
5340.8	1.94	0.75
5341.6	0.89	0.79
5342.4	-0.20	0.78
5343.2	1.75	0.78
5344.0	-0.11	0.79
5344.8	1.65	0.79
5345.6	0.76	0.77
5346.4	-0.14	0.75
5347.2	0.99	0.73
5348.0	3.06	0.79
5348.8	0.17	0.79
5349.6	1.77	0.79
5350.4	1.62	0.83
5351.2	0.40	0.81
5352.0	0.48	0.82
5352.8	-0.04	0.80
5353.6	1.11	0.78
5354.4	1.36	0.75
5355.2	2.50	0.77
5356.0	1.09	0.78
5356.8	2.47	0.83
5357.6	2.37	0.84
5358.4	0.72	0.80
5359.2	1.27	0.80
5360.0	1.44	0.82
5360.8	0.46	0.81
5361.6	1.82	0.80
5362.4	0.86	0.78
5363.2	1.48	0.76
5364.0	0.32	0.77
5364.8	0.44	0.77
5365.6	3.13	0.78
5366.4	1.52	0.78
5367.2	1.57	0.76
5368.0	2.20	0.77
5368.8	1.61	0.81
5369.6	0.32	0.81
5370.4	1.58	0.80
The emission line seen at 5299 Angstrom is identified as [O III]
